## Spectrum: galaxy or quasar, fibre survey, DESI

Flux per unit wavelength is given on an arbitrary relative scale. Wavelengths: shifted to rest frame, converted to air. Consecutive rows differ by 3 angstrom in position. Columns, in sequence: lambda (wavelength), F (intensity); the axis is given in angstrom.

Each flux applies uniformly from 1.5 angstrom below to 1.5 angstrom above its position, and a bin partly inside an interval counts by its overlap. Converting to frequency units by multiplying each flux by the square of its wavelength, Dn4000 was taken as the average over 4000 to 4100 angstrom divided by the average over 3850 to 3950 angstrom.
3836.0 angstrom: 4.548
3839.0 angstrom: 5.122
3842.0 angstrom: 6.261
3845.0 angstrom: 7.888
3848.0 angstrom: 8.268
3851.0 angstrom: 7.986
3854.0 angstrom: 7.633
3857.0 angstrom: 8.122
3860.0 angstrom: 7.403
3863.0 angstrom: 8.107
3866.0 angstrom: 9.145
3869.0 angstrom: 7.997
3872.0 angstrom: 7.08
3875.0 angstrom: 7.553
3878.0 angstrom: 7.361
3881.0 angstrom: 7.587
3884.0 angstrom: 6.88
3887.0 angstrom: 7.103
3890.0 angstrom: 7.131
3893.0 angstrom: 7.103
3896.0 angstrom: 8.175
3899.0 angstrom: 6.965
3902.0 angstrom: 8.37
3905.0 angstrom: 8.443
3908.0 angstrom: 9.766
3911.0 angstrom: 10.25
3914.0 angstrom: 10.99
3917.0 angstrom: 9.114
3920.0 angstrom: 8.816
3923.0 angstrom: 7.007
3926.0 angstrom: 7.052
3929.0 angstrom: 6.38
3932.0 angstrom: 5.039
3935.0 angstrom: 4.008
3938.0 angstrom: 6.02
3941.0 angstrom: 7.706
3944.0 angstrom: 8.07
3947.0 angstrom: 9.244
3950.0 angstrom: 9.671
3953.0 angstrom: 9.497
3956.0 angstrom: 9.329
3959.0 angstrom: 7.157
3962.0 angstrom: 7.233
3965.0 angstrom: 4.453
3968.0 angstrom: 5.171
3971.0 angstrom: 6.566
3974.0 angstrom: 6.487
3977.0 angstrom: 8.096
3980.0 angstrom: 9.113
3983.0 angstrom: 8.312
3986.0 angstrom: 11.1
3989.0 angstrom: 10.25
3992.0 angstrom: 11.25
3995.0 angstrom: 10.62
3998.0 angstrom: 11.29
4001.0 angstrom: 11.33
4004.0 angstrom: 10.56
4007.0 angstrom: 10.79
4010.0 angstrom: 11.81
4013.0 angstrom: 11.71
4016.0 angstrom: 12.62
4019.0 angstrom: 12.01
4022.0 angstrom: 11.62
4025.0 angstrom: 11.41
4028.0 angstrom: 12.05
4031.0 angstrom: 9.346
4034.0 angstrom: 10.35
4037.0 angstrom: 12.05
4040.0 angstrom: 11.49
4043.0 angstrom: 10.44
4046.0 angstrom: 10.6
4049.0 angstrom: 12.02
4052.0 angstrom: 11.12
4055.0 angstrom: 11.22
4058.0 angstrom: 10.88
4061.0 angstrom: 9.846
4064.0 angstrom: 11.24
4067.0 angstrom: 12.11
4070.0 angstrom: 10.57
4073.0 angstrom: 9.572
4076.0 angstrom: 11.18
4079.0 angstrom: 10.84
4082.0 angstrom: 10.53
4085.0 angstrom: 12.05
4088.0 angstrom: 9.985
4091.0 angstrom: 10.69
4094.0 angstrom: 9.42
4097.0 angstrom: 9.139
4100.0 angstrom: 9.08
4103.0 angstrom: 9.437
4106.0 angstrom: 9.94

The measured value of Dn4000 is 1.5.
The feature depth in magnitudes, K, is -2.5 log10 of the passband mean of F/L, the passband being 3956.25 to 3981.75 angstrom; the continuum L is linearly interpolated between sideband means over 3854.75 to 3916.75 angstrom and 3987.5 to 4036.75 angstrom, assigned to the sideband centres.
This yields 0.42 mag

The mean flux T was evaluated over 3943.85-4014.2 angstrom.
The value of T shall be 9.14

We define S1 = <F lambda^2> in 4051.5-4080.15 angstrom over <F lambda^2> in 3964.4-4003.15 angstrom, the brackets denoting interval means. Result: 1.3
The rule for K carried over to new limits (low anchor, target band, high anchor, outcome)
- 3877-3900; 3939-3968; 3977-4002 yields 0.167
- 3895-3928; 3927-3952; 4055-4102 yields 0.255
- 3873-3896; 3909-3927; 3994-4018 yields -0.069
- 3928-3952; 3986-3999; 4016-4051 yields -0.153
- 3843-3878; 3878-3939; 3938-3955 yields 0.090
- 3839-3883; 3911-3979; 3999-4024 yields 0.288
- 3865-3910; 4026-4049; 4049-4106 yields -0.108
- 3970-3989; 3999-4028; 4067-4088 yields -0.237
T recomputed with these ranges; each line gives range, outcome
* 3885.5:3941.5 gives 7.65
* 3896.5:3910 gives 8.44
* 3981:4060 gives 11.1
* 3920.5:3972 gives 7.07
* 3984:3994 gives 10.7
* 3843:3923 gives 8.09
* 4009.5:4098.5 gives 11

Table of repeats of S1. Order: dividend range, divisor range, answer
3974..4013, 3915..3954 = 1.41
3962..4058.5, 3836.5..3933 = 1.41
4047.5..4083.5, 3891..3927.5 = 1.39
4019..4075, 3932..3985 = 1.56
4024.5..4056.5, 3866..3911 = 1.53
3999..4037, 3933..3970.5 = 1.62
